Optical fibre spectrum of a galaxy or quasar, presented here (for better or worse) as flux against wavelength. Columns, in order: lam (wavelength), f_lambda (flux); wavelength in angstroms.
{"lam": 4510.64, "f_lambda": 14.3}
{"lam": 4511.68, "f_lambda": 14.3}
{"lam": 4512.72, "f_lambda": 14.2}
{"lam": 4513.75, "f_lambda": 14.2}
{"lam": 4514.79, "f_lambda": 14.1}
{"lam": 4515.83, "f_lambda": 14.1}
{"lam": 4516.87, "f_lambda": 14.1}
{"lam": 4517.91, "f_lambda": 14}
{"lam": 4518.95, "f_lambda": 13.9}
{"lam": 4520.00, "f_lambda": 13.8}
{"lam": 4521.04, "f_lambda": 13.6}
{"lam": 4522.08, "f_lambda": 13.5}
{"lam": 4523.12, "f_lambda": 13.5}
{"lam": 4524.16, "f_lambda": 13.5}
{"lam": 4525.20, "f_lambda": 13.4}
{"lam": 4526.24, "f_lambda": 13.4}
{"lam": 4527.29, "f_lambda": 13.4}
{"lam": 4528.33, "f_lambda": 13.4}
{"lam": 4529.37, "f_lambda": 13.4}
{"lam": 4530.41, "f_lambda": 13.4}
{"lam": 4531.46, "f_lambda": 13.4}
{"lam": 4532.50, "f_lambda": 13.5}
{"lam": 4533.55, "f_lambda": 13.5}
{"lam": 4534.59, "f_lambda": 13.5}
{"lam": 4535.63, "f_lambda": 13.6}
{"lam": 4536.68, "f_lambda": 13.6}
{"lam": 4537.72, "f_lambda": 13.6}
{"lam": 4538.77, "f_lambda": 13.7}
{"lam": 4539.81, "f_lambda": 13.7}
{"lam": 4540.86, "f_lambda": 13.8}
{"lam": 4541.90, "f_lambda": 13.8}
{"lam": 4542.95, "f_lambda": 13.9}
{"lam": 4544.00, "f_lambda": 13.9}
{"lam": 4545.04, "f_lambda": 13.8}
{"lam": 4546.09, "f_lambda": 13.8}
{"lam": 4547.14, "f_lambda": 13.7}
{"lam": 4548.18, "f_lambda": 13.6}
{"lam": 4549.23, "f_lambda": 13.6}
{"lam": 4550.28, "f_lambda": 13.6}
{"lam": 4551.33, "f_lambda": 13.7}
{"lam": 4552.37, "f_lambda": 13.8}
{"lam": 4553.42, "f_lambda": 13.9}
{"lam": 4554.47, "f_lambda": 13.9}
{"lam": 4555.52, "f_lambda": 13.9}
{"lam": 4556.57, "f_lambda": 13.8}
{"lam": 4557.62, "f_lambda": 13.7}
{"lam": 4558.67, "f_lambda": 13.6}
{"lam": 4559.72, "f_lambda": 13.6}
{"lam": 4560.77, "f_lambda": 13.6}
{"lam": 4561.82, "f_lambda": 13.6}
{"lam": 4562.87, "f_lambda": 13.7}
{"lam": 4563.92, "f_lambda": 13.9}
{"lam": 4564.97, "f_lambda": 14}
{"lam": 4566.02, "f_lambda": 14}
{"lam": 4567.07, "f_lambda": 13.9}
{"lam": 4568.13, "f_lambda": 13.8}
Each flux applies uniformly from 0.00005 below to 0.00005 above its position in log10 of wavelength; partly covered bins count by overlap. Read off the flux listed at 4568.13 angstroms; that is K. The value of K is 13.8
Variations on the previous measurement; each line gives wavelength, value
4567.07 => 13.9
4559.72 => 13.6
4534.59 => 13.5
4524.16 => 13.5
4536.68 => 13.6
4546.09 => 13.8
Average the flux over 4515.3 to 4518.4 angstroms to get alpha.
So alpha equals 14.1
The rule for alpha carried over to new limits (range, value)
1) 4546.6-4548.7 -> 13.7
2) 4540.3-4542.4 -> 13.8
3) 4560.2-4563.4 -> 13.6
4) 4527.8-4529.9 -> 13.5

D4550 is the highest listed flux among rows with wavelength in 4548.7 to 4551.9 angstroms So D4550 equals 13.7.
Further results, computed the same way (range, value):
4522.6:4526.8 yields 13.5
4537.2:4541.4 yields 13.8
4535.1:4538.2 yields 13.6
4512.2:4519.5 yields 14.2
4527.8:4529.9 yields 13.4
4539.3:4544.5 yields 13.9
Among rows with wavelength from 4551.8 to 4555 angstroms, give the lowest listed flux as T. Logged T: 13.8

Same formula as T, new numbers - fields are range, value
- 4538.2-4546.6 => 13.7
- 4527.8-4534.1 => 13.4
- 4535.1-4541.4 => 13.6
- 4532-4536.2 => 13.5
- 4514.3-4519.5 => 13.9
